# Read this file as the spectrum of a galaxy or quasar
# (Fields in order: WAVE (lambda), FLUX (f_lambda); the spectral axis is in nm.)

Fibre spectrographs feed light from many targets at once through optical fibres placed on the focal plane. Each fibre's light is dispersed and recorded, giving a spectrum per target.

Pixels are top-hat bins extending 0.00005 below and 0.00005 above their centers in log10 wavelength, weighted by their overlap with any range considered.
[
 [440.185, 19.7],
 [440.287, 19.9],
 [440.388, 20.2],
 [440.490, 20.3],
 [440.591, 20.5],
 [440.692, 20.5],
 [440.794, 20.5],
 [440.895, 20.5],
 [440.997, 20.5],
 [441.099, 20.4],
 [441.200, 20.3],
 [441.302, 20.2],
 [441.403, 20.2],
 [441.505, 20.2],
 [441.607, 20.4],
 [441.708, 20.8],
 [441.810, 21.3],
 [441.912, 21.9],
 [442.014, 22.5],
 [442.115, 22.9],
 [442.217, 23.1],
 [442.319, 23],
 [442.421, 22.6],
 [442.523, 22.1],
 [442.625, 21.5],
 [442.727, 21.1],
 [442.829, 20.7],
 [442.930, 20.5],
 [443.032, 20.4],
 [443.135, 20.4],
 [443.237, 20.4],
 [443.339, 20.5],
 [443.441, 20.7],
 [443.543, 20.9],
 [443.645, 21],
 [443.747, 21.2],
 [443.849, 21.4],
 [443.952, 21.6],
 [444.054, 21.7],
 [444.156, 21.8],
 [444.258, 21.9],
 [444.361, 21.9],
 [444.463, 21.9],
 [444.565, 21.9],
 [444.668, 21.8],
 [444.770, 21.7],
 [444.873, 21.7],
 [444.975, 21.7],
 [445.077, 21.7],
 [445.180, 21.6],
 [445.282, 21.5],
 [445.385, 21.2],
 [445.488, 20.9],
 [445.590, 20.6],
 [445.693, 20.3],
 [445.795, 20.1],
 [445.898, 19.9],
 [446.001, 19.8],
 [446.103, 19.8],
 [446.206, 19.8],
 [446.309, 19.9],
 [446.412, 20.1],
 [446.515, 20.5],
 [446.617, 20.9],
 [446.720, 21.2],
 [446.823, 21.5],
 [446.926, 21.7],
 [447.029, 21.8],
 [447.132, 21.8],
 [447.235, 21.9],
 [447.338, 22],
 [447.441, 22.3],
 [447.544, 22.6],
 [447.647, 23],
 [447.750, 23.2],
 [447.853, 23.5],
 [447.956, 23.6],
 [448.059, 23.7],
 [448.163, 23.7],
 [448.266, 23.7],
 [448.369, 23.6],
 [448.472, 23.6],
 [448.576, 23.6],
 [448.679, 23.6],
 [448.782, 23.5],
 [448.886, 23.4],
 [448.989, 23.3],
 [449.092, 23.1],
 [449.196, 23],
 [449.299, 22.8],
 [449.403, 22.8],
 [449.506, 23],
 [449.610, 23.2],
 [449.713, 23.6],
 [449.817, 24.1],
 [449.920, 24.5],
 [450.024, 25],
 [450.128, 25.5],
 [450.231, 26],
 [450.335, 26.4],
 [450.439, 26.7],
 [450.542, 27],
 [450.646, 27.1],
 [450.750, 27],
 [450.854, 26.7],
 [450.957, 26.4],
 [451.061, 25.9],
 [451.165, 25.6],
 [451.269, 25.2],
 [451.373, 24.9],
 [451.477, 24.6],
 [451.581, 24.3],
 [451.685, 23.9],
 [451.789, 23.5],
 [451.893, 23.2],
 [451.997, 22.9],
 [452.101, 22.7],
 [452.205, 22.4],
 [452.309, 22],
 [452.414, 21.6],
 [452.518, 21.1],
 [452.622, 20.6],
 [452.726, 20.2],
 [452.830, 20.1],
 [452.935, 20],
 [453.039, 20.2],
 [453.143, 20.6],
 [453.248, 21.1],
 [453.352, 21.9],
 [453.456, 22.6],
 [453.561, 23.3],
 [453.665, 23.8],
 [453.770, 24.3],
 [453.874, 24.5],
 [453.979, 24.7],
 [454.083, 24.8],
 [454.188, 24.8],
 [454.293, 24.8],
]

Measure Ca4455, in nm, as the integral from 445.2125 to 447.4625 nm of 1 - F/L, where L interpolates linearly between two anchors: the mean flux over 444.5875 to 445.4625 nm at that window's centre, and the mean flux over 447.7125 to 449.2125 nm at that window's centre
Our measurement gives 0.14 nm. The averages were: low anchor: 21.6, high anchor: 23.5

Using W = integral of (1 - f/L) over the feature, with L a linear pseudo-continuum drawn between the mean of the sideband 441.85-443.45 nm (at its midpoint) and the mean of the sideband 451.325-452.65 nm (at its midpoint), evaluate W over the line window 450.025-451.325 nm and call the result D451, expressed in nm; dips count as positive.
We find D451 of -0.20 nm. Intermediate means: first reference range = 21.5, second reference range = 22.9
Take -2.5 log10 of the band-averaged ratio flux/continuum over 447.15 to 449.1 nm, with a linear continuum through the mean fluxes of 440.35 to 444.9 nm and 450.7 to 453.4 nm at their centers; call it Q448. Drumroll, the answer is -0.04 mag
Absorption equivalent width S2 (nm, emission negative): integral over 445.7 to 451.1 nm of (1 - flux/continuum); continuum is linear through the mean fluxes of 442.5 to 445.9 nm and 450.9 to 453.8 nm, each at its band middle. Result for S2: -0.28 nm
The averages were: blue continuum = 21.2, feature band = 23.2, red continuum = 22.8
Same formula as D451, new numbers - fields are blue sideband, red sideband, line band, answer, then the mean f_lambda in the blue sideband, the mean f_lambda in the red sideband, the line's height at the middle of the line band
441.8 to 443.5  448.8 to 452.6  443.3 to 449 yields 0.233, 21.5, 24.3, 22.7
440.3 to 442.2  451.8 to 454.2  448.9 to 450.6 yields -0.192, 20.8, 22.3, 21.9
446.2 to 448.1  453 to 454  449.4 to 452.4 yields -0.314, 21.9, 22.7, 22.3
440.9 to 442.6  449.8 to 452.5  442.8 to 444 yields 0.063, 21.4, 24.8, 22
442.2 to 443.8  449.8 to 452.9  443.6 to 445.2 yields 0.004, 21.2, 24.2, 21.7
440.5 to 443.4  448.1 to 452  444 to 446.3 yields 0.131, 21.1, 24.5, 22.4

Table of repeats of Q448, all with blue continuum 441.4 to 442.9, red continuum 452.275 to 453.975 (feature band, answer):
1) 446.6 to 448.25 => -0.035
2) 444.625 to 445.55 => 0.008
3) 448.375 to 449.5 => -0.073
